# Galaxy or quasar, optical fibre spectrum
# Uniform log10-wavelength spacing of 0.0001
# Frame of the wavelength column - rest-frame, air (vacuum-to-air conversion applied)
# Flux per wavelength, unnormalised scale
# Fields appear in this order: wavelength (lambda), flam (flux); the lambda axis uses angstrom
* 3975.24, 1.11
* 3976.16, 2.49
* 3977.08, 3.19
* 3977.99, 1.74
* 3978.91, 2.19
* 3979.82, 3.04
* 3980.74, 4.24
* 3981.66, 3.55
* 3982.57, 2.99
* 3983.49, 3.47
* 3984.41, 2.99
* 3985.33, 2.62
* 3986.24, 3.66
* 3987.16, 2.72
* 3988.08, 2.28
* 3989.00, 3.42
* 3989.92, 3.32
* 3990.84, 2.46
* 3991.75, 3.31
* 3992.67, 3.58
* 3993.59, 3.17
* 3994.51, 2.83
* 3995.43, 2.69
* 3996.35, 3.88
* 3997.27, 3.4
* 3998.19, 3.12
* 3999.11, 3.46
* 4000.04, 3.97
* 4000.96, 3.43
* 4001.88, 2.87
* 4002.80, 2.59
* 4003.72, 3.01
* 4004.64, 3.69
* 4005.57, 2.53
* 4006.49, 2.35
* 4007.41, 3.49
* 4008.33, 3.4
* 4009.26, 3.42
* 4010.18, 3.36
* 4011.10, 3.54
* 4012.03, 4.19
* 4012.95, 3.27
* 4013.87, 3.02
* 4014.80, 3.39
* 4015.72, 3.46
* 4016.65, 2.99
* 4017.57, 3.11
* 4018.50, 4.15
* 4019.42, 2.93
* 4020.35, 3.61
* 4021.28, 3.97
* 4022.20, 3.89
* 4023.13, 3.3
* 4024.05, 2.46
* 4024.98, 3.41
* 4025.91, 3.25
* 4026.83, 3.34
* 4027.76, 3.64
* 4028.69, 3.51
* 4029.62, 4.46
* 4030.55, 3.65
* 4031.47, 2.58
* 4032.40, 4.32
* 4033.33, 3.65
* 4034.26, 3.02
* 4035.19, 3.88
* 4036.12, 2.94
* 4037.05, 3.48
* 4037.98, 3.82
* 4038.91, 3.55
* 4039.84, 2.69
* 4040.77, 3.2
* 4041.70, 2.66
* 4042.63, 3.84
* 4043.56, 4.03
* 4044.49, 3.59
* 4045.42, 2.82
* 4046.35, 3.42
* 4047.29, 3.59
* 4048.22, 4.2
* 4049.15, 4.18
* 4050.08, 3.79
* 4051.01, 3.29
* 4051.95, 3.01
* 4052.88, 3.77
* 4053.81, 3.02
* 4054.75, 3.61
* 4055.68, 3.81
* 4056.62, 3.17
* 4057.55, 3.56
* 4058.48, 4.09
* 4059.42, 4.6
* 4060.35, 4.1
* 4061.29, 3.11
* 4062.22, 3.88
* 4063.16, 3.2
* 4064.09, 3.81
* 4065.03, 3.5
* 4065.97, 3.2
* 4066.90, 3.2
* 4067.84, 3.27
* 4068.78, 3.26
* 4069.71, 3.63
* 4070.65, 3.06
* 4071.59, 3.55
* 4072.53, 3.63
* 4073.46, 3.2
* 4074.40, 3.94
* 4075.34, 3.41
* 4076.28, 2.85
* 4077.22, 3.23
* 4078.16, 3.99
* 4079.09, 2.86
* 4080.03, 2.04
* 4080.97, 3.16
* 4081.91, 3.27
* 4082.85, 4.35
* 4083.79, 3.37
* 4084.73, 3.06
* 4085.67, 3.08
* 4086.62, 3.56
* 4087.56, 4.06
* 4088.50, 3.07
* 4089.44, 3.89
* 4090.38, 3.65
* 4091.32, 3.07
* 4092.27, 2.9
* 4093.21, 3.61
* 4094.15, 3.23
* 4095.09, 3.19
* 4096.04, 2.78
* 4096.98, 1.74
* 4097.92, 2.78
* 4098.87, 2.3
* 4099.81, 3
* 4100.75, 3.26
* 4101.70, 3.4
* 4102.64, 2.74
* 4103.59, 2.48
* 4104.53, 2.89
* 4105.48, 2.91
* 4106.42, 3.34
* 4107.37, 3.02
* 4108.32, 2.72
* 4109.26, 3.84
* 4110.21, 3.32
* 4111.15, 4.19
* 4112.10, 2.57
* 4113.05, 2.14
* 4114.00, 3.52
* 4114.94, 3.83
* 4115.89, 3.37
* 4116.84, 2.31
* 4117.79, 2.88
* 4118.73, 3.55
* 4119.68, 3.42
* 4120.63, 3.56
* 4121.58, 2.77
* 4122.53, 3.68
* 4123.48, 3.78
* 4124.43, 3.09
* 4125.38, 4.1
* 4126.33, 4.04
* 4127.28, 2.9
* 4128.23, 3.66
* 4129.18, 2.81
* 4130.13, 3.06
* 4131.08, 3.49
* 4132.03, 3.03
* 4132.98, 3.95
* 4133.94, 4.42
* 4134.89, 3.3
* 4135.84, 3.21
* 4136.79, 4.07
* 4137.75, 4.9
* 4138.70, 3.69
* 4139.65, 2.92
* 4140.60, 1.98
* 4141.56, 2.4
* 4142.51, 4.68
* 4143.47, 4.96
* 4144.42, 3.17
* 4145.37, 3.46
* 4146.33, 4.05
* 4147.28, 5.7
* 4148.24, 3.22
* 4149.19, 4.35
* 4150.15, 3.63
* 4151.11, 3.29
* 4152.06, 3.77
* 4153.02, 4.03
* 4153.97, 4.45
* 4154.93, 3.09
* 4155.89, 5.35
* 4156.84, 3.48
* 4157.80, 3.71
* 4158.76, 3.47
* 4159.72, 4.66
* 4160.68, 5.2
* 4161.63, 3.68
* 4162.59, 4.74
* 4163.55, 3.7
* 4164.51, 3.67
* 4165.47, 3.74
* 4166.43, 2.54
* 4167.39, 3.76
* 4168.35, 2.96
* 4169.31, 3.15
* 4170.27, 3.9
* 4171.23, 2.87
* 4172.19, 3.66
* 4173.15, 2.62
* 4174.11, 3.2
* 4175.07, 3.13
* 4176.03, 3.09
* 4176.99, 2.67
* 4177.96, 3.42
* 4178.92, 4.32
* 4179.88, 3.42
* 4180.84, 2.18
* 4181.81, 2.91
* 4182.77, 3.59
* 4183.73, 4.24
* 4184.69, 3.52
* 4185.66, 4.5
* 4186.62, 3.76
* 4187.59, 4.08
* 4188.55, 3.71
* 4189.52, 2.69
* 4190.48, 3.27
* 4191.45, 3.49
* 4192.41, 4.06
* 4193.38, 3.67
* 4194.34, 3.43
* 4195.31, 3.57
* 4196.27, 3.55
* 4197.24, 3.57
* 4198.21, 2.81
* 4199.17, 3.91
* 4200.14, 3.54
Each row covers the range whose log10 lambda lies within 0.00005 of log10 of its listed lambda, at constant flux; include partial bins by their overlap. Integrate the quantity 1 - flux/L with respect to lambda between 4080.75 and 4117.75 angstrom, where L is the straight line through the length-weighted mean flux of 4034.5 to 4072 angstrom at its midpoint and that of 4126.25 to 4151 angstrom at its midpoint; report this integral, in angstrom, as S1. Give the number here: 4.45 angstrom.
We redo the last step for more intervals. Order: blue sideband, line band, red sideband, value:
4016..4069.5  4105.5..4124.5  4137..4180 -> 2.0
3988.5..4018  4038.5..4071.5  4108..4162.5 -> -1.1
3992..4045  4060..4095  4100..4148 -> 0.1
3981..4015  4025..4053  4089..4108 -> -3.4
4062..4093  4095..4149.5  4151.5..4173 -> 3.8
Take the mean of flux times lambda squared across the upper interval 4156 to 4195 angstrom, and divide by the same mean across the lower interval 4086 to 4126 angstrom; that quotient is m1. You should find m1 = 1.2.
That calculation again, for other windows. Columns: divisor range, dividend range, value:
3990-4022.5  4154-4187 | 1.18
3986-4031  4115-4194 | 1.17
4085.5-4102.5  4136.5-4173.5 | 1.24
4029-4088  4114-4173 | 1.09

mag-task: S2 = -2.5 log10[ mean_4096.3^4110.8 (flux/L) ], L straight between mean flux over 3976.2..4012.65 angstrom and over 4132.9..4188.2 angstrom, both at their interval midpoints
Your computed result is 0.19 mag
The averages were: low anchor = 3.15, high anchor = 3.68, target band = 2.93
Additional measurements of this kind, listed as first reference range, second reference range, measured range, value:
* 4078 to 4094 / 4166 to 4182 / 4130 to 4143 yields -0.09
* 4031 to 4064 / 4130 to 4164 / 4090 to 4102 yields 0.23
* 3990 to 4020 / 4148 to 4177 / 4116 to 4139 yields 0.03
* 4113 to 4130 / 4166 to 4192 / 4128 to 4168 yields -0.13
